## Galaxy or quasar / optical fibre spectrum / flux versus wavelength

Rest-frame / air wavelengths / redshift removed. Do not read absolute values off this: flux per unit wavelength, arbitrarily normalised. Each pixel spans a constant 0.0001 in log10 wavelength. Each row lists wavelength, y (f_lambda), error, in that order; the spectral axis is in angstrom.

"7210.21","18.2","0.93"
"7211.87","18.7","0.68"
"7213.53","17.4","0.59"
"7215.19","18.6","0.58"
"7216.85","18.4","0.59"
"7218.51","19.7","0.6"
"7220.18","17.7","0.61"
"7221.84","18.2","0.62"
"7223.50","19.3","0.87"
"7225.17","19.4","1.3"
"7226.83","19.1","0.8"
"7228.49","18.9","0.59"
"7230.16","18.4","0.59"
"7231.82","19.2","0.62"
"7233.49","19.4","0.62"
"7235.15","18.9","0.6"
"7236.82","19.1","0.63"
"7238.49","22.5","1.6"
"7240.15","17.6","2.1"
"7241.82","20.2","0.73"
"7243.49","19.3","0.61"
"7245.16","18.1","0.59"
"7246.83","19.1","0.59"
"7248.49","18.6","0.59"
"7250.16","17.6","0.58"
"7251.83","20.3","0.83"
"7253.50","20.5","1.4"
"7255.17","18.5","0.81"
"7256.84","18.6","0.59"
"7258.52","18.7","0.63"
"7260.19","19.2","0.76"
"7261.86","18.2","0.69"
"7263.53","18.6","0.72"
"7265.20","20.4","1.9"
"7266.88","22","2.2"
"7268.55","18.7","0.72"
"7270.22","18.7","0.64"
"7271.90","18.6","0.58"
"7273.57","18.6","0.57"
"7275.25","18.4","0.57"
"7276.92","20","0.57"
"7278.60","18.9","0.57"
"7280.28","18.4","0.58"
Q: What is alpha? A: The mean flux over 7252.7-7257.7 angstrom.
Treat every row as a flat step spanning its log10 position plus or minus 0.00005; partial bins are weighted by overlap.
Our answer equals 19.2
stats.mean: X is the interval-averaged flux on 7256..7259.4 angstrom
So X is 18.6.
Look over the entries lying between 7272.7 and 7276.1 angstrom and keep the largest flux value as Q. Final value 18.6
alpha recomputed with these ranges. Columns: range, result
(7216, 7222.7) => 18.5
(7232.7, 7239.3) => 20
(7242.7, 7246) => 18.7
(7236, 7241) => 19.7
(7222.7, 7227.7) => 19.3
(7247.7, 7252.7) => 18.8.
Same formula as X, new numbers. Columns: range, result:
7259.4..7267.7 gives 19.7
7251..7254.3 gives 20.4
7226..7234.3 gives 19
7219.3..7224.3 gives 18.4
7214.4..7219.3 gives 18.9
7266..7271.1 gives 19.8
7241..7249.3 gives 19.1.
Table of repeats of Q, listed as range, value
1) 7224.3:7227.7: 19.4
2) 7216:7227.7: 19.7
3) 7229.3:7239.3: 22.5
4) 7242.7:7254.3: 20.5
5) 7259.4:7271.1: 22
